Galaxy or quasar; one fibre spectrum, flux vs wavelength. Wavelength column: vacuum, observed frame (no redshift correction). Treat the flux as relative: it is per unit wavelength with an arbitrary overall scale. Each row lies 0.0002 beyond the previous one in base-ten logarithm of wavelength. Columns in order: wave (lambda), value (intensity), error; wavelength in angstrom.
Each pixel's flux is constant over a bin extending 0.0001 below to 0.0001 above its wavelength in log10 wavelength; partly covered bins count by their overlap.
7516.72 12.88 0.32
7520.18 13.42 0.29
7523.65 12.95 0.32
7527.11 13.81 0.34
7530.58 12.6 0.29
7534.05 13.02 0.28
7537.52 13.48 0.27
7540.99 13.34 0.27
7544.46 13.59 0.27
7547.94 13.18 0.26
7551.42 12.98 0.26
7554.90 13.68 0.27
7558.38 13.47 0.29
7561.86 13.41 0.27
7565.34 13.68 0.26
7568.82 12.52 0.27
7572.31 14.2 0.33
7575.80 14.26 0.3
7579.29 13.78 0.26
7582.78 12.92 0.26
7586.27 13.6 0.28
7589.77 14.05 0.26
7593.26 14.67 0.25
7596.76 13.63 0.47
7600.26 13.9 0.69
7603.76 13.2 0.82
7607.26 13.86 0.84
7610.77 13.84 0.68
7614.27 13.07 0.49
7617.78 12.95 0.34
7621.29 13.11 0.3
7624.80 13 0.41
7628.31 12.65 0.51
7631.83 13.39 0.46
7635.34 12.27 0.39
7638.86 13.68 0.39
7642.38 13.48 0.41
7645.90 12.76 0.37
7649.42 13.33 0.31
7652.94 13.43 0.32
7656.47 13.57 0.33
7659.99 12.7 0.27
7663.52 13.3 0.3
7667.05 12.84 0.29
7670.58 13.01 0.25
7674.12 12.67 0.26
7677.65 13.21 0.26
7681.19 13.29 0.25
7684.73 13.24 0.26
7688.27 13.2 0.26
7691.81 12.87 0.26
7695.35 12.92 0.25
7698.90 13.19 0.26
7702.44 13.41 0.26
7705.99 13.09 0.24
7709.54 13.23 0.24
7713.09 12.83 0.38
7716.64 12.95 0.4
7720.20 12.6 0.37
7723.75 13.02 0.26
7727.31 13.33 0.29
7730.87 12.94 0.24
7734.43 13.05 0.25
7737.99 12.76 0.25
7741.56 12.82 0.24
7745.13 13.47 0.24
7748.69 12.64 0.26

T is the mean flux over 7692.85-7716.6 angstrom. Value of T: 13.1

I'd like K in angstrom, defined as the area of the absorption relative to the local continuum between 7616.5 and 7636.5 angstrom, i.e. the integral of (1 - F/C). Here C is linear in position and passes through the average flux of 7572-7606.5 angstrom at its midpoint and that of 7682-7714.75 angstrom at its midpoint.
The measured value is 1.0 angstrom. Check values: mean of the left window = 13.8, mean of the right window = 13.1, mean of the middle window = 12.9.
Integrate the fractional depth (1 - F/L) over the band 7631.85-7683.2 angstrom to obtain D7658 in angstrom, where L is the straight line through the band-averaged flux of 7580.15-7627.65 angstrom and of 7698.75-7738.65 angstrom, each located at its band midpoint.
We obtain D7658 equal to 0.7 angstrom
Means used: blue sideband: 13.5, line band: 13.1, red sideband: 13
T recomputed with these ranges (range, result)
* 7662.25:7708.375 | 13.1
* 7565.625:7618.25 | 13.6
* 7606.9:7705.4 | 13.1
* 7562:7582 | 13.6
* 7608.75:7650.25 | 13.1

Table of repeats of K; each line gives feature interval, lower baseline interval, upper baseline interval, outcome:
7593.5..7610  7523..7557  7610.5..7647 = -0.8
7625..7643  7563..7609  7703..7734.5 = 0.5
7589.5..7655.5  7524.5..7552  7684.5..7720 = -1.1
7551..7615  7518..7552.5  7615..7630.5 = -2.8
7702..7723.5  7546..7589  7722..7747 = 0.2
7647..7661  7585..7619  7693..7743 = 0.1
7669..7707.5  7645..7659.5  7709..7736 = 0.1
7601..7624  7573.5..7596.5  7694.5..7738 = 0.6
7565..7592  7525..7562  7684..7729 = -0.8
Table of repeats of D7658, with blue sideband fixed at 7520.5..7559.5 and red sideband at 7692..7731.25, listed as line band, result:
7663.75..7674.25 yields 0.14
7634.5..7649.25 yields 0.02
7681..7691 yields -0.09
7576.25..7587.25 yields -0.25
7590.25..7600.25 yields -0.67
